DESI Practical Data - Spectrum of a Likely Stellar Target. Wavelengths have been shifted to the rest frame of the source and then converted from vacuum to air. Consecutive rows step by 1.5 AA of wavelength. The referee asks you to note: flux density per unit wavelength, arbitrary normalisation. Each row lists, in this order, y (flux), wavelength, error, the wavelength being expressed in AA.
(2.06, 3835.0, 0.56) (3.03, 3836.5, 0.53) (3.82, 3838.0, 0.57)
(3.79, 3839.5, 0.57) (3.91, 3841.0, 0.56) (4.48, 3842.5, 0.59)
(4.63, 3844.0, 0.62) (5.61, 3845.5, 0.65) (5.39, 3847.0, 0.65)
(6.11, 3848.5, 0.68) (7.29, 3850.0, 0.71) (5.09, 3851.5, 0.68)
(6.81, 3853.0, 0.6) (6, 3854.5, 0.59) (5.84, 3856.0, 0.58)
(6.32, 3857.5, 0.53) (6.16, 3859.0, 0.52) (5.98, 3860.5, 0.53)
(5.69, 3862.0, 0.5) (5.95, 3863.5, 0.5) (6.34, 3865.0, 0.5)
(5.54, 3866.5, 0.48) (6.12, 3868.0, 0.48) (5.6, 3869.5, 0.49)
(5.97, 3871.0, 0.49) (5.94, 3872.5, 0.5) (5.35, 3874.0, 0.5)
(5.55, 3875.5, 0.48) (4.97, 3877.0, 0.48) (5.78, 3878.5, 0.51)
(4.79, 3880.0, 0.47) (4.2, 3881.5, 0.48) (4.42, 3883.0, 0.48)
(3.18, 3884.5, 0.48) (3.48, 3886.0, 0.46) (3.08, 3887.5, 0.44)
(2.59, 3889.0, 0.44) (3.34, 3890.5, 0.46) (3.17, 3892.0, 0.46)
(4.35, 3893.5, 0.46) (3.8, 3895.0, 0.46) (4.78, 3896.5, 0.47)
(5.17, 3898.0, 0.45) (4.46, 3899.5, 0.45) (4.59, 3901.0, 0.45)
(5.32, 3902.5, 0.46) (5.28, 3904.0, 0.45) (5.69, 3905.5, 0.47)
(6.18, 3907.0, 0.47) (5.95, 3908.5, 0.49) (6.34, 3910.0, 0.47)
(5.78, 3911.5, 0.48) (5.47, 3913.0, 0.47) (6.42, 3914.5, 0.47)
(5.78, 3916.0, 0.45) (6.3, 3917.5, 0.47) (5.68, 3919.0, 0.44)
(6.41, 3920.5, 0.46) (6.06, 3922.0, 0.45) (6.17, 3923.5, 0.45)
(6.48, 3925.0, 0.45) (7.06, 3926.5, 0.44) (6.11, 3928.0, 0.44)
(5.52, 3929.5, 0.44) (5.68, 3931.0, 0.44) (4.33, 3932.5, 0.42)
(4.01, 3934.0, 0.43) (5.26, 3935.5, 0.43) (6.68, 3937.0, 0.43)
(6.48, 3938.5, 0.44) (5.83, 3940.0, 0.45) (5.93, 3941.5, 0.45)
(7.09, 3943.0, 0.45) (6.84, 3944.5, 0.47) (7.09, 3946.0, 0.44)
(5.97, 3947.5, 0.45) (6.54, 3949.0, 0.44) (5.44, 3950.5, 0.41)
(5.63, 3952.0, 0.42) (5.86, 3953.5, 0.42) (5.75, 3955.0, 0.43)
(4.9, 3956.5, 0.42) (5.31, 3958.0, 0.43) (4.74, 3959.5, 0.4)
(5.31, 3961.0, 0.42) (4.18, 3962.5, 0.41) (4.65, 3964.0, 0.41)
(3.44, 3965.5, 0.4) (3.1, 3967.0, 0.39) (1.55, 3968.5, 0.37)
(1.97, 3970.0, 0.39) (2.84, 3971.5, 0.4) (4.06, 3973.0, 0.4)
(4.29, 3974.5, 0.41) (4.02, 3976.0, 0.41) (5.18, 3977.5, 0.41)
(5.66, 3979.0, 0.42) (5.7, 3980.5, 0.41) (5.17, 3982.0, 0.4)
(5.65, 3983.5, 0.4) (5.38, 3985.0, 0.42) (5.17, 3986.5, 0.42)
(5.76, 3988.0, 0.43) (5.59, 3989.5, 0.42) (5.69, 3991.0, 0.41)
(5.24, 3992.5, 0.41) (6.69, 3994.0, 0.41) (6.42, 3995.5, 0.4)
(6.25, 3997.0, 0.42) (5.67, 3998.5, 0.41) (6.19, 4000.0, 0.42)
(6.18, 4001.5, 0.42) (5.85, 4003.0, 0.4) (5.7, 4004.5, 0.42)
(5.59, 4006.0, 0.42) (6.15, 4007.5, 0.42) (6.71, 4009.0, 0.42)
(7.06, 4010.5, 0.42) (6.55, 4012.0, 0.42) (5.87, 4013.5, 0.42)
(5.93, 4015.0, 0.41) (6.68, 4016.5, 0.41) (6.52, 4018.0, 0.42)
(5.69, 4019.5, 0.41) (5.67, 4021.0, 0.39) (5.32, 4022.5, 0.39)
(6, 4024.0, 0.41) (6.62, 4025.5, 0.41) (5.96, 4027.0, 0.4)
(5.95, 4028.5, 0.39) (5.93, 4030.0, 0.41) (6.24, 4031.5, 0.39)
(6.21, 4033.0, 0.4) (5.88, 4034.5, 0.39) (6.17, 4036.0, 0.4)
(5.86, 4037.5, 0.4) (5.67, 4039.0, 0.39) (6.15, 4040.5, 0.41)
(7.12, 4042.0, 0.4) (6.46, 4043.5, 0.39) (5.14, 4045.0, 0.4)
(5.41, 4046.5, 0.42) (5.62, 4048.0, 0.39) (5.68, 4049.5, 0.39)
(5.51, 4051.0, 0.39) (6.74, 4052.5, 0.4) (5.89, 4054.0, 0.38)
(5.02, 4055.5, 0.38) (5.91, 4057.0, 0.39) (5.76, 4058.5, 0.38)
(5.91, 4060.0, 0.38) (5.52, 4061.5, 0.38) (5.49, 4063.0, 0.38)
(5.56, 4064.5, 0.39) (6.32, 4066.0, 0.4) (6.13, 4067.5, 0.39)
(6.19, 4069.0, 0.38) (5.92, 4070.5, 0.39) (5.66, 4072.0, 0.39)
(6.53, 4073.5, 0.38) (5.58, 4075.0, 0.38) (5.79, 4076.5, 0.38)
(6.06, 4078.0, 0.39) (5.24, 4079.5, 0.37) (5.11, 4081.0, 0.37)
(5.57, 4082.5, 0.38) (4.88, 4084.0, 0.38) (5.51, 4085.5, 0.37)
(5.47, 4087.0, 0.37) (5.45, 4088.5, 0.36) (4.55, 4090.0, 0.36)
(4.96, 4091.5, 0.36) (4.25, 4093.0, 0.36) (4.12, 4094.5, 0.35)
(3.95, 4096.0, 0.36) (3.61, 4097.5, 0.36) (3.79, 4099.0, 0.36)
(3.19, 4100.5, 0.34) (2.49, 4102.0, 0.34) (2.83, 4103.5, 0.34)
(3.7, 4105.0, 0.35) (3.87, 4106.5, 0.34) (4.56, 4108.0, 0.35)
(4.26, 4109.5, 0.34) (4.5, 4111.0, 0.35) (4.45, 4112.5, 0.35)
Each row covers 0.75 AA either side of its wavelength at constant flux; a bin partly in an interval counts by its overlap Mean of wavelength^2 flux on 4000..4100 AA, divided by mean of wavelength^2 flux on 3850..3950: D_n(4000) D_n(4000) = 1.12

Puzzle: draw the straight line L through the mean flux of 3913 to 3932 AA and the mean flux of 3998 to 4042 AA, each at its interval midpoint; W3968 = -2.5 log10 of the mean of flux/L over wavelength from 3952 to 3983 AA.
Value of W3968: 0.35 mag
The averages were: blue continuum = 6.09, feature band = 4.42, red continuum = 6.09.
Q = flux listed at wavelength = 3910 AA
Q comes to 6.34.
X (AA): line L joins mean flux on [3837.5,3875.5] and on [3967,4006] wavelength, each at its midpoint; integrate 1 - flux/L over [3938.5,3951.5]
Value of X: -2.7 AA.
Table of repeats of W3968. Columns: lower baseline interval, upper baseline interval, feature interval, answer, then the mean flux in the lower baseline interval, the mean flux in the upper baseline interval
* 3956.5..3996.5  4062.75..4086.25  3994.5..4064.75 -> -0.142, 4.73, 5.73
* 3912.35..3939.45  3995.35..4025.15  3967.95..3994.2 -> 0.261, 5.88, 6.1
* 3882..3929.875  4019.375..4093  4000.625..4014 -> -0.117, 5.13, 5.76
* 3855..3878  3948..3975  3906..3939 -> -0.180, 5.82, 4.44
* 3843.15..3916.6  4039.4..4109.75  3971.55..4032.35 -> -0.107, 5.26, 5.21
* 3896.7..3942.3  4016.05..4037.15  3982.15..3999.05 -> 0.035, 5.74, 6.05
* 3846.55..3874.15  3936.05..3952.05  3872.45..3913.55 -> 0.282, 5.99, 6.34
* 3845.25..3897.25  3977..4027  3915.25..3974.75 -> 0.051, 5.16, 5.93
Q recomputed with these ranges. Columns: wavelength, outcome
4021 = 5.67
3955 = 5.75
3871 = 5.97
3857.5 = 6.32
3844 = 4.63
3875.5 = 5.55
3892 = 3.17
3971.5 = 2.84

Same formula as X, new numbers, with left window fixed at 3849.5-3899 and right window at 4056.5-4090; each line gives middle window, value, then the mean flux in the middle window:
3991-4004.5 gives -1.4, 6.02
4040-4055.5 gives -0.9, 5.92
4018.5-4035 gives -1.2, 5.96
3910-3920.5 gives -1.5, 5.97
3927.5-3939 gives -0.4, 5.47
